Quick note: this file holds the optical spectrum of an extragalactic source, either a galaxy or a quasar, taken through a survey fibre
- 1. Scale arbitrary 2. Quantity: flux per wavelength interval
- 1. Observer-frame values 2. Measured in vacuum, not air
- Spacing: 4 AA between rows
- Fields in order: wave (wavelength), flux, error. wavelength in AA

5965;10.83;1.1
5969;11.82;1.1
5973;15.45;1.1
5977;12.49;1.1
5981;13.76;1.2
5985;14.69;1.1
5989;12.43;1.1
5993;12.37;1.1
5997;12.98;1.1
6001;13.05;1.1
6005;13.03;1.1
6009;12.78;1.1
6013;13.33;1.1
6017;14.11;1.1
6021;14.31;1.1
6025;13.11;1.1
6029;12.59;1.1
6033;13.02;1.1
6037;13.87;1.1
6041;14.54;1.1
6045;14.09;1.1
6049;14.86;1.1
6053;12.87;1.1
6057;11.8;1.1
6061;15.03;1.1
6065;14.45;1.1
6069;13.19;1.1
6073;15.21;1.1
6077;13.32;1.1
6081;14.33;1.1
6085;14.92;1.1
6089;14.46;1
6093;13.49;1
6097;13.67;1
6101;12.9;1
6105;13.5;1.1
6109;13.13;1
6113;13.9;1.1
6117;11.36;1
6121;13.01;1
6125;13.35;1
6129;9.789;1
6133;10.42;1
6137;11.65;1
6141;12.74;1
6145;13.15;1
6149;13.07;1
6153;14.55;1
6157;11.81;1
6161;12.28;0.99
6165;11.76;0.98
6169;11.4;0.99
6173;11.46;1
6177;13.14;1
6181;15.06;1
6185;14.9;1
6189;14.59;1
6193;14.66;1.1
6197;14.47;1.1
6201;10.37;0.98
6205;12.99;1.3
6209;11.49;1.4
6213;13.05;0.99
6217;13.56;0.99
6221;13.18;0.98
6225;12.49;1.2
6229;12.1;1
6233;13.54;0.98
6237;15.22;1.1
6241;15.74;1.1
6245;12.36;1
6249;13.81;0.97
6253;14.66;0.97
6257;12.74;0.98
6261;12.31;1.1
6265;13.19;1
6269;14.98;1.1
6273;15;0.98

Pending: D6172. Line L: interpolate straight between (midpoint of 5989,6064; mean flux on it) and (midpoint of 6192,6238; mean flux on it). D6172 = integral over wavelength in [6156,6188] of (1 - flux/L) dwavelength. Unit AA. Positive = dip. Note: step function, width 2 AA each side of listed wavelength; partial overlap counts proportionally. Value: 0.7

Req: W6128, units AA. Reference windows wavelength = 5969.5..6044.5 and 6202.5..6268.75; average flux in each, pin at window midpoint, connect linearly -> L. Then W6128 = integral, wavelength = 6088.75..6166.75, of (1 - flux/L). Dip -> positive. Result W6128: 4.1 AA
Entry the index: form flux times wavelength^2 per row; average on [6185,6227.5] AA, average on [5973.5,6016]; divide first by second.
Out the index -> 1.07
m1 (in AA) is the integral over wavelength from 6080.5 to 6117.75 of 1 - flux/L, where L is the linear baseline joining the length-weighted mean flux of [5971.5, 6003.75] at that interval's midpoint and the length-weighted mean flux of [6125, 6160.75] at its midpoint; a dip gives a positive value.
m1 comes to -3.16 AA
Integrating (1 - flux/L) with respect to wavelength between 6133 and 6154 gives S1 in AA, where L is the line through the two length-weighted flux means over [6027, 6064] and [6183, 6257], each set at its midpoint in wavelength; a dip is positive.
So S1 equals 1.3 AA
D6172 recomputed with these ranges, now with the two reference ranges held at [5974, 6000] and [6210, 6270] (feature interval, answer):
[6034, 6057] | -0.9 AA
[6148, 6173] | 1.9 AA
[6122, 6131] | 1.1 AA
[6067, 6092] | -1.7 AA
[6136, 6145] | 0.6 AA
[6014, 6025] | -0.6 AA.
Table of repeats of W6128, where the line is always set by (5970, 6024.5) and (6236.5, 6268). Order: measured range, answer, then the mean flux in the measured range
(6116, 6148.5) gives 3.8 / 12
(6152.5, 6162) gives 0.6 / 12.7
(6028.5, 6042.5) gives -0.1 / 13.6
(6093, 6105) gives 0.2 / 13.4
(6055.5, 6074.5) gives -0.7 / 14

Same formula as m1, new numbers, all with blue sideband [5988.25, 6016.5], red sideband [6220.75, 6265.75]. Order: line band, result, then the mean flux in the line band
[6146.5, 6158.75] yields 0.1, 13.2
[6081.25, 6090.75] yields -1.1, 14.6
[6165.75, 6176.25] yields 1.3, 11.7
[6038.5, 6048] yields -1.0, 14.3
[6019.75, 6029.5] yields -0.3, 13.4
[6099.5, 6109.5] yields 0.0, 13.2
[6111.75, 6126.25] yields 0.4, 12.8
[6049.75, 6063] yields -0.3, 13.4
